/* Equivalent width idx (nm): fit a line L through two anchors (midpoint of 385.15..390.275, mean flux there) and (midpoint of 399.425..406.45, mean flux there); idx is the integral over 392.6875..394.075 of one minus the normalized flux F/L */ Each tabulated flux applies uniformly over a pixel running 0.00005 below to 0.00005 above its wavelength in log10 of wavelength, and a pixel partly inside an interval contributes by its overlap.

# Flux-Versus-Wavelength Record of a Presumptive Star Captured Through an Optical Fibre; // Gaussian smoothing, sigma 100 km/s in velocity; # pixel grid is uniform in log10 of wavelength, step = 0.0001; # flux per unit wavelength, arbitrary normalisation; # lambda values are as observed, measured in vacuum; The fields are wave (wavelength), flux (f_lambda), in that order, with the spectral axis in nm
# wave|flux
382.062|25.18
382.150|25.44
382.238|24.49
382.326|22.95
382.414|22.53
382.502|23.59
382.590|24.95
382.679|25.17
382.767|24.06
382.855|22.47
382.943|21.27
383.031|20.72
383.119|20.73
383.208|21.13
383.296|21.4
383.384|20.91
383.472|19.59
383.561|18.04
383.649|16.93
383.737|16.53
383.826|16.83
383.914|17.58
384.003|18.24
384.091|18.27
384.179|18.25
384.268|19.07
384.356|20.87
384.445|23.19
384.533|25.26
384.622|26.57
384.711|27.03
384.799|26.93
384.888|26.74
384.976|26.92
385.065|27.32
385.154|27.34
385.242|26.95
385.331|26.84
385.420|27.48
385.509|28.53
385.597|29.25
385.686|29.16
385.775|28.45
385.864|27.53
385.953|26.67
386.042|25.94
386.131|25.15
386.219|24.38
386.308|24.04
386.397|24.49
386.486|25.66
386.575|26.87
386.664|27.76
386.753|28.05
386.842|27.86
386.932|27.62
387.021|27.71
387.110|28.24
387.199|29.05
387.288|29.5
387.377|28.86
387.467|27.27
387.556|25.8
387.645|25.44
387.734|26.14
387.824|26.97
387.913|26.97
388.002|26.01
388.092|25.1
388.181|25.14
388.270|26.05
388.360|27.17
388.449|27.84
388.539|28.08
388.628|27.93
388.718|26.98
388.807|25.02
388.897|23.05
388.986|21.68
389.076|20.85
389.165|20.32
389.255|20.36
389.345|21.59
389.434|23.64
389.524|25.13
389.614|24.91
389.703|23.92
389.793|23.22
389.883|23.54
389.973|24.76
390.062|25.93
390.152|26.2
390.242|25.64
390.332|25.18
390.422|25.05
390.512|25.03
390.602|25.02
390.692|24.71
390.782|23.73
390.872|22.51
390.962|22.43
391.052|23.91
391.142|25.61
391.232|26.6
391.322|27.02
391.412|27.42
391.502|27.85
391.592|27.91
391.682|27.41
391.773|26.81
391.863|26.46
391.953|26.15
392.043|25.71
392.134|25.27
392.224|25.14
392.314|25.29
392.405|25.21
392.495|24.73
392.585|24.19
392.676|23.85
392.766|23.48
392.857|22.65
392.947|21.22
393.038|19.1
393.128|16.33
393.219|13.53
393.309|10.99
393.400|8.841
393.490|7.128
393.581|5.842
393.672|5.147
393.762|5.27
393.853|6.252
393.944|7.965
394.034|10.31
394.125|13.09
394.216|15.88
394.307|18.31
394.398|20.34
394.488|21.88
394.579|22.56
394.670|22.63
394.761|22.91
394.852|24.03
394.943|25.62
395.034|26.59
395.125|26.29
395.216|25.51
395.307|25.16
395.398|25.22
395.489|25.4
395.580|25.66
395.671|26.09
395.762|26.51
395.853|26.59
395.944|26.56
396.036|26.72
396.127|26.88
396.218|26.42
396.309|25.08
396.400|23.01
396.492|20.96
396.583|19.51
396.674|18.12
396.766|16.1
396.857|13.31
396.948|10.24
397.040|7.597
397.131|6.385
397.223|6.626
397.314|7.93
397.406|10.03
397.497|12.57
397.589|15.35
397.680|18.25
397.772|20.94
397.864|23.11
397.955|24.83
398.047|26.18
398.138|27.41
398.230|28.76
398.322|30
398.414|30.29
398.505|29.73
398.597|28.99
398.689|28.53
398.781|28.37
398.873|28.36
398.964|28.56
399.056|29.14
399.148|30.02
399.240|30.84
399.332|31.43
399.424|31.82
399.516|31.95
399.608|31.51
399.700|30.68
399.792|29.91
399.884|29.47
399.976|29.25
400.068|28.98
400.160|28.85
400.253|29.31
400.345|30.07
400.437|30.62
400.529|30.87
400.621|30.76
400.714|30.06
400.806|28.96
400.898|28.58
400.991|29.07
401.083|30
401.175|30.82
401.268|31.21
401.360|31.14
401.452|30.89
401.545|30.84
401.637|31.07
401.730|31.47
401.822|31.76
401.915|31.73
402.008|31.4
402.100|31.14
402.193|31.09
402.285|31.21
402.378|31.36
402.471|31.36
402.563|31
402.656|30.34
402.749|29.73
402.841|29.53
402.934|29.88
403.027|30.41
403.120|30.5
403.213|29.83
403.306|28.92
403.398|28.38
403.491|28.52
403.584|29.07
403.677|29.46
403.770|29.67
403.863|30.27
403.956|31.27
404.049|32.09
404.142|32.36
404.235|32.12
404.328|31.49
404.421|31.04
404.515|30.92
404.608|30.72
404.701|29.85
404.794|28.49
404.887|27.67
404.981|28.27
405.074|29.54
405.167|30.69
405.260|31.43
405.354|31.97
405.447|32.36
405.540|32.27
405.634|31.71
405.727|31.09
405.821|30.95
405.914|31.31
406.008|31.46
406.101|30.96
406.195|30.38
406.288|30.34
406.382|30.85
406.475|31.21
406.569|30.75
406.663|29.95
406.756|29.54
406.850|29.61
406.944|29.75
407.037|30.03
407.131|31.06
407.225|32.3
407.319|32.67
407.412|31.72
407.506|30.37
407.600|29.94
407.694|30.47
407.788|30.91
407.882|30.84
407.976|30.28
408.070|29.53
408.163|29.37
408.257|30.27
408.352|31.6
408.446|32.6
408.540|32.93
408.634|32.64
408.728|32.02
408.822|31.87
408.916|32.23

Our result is 0.76 nm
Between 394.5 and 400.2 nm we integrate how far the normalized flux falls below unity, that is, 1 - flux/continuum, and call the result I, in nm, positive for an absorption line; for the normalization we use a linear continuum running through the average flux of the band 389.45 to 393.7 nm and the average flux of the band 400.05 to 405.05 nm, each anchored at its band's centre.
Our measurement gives 0.57 nm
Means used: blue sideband 22.7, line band 24.1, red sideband 30.3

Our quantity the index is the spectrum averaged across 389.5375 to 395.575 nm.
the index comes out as 21.7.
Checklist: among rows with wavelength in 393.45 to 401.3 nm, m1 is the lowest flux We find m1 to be 5.147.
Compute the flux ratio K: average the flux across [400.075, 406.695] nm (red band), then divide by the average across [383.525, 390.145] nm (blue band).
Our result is 1.22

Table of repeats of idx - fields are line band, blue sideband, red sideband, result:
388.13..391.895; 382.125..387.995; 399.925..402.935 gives 0.194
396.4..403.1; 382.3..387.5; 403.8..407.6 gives 0.588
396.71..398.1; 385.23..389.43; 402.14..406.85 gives 0.678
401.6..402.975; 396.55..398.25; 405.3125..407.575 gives -0.382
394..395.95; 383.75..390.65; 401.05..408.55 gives 0.338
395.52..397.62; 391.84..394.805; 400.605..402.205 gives 0.384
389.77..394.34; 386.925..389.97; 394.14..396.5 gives 0.720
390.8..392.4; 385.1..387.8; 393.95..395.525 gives -0.148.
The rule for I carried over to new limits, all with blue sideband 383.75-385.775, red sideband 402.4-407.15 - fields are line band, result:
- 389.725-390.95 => 0.066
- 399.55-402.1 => -0.100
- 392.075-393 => 0.089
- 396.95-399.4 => 0.508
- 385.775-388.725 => -0.210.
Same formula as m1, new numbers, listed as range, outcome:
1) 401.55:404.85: 28.38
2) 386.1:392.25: 20.32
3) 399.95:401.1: 28.58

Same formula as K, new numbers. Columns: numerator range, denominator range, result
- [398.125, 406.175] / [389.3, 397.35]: 1.43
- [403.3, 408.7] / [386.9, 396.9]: 1.34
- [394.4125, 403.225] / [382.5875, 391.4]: 1.07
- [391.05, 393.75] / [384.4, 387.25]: 0.79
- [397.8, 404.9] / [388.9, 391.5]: 1.24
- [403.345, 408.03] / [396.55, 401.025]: 1.24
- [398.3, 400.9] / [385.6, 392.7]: 1.16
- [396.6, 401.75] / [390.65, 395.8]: 1.21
